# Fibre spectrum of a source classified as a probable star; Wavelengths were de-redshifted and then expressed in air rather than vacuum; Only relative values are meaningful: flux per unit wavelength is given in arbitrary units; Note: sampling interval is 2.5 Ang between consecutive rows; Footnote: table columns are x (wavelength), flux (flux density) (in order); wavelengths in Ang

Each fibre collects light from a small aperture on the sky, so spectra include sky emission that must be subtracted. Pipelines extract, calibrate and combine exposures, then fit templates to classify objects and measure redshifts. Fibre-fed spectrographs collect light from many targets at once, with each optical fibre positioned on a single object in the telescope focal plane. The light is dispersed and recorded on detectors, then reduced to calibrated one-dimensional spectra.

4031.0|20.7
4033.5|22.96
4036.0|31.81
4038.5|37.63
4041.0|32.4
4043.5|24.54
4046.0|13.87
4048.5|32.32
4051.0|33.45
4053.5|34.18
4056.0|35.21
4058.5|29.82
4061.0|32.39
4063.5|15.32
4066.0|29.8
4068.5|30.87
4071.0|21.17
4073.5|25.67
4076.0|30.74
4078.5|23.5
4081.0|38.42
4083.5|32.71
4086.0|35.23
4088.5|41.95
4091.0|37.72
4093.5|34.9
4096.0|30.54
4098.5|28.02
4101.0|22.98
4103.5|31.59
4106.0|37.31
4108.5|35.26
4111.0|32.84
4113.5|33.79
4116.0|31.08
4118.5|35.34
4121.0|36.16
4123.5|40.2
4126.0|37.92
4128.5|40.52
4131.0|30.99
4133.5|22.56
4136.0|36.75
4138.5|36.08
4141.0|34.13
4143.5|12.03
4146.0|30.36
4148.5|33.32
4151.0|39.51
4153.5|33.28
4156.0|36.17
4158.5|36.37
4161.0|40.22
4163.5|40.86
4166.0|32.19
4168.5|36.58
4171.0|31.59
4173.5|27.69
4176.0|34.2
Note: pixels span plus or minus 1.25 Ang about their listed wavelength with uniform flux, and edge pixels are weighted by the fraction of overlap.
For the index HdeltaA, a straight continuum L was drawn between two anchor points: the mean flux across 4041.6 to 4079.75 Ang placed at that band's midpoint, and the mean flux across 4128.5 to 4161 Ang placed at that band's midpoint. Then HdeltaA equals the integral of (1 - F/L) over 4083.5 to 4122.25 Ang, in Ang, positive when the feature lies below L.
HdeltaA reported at -4.6 Ang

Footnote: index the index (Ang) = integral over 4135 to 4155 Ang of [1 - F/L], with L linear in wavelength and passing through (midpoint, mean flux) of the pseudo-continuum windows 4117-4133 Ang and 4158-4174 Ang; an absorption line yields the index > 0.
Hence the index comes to 2.1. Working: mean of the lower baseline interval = 36.1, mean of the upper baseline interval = 35.4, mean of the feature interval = 31.9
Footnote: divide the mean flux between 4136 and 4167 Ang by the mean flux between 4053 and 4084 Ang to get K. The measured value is 1.17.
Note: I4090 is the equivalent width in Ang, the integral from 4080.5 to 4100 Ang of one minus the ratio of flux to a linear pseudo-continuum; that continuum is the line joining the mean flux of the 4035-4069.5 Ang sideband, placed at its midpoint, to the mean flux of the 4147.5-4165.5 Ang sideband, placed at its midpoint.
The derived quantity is -1.5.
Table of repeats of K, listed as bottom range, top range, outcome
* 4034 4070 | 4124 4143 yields 1.14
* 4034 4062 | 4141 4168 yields 1.10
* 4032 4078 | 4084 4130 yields 1.22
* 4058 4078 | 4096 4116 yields 1.18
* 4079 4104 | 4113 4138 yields 1.04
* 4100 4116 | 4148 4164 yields 1.15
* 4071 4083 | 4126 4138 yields 1.16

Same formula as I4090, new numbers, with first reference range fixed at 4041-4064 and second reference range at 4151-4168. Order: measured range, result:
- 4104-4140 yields -0.9 Ang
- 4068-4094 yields -1.0 Ang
